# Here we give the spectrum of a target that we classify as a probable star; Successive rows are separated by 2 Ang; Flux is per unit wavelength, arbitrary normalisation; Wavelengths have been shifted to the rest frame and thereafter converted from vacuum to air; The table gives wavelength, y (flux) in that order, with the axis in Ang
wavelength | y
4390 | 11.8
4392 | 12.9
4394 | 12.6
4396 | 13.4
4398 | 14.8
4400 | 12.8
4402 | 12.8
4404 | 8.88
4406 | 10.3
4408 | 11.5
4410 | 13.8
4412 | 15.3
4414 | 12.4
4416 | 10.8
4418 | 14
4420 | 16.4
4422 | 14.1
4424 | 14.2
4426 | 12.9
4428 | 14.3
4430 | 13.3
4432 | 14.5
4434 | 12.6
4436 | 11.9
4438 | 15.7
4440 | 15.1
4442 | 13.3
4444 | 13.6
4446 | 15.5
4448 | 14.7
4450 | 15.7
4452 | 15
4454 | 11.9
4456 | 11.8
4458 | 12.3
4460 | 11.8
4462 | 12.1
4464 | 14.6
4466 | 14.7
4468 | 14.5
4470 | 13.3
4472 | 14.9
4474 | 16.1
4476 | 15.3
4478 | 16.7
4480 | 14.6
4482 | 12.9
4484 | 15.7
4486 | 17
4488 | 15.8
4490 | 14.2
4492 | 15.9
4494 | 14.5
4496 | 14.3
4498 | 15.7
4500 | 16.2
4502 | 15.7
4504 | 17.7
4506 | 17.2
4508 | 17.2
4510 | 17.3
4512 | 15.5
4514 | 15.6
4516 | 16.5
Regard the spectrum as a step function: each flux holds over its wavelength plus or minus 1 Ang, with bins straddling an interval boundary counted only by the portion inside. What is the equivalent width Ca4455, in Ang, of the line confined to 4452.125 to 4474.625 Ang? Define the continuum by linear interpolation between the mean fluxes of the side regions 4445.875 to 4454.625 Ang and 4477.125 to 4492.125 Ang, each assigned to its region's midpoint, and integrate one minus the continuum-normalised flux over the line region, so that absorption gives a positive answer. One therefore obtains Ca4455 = 2.11 Ang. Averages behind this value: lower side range 14.6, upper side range 15.3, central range 13.5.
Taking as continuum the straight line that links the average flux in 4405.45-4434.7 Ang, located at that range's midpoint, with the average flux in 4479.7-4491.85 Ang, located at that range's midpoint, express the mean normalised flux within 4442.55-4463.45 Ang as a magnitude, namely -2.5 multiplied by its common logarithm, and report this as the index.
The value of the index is 0.062 mag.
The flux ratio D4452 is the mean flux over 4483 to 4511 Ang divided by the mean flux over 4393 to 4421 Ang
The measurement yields 1.25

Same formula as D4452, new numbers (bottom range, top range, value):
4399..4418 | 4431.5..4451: 1.17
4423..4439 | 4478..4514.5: 1.15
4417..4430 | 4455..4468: 0.91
